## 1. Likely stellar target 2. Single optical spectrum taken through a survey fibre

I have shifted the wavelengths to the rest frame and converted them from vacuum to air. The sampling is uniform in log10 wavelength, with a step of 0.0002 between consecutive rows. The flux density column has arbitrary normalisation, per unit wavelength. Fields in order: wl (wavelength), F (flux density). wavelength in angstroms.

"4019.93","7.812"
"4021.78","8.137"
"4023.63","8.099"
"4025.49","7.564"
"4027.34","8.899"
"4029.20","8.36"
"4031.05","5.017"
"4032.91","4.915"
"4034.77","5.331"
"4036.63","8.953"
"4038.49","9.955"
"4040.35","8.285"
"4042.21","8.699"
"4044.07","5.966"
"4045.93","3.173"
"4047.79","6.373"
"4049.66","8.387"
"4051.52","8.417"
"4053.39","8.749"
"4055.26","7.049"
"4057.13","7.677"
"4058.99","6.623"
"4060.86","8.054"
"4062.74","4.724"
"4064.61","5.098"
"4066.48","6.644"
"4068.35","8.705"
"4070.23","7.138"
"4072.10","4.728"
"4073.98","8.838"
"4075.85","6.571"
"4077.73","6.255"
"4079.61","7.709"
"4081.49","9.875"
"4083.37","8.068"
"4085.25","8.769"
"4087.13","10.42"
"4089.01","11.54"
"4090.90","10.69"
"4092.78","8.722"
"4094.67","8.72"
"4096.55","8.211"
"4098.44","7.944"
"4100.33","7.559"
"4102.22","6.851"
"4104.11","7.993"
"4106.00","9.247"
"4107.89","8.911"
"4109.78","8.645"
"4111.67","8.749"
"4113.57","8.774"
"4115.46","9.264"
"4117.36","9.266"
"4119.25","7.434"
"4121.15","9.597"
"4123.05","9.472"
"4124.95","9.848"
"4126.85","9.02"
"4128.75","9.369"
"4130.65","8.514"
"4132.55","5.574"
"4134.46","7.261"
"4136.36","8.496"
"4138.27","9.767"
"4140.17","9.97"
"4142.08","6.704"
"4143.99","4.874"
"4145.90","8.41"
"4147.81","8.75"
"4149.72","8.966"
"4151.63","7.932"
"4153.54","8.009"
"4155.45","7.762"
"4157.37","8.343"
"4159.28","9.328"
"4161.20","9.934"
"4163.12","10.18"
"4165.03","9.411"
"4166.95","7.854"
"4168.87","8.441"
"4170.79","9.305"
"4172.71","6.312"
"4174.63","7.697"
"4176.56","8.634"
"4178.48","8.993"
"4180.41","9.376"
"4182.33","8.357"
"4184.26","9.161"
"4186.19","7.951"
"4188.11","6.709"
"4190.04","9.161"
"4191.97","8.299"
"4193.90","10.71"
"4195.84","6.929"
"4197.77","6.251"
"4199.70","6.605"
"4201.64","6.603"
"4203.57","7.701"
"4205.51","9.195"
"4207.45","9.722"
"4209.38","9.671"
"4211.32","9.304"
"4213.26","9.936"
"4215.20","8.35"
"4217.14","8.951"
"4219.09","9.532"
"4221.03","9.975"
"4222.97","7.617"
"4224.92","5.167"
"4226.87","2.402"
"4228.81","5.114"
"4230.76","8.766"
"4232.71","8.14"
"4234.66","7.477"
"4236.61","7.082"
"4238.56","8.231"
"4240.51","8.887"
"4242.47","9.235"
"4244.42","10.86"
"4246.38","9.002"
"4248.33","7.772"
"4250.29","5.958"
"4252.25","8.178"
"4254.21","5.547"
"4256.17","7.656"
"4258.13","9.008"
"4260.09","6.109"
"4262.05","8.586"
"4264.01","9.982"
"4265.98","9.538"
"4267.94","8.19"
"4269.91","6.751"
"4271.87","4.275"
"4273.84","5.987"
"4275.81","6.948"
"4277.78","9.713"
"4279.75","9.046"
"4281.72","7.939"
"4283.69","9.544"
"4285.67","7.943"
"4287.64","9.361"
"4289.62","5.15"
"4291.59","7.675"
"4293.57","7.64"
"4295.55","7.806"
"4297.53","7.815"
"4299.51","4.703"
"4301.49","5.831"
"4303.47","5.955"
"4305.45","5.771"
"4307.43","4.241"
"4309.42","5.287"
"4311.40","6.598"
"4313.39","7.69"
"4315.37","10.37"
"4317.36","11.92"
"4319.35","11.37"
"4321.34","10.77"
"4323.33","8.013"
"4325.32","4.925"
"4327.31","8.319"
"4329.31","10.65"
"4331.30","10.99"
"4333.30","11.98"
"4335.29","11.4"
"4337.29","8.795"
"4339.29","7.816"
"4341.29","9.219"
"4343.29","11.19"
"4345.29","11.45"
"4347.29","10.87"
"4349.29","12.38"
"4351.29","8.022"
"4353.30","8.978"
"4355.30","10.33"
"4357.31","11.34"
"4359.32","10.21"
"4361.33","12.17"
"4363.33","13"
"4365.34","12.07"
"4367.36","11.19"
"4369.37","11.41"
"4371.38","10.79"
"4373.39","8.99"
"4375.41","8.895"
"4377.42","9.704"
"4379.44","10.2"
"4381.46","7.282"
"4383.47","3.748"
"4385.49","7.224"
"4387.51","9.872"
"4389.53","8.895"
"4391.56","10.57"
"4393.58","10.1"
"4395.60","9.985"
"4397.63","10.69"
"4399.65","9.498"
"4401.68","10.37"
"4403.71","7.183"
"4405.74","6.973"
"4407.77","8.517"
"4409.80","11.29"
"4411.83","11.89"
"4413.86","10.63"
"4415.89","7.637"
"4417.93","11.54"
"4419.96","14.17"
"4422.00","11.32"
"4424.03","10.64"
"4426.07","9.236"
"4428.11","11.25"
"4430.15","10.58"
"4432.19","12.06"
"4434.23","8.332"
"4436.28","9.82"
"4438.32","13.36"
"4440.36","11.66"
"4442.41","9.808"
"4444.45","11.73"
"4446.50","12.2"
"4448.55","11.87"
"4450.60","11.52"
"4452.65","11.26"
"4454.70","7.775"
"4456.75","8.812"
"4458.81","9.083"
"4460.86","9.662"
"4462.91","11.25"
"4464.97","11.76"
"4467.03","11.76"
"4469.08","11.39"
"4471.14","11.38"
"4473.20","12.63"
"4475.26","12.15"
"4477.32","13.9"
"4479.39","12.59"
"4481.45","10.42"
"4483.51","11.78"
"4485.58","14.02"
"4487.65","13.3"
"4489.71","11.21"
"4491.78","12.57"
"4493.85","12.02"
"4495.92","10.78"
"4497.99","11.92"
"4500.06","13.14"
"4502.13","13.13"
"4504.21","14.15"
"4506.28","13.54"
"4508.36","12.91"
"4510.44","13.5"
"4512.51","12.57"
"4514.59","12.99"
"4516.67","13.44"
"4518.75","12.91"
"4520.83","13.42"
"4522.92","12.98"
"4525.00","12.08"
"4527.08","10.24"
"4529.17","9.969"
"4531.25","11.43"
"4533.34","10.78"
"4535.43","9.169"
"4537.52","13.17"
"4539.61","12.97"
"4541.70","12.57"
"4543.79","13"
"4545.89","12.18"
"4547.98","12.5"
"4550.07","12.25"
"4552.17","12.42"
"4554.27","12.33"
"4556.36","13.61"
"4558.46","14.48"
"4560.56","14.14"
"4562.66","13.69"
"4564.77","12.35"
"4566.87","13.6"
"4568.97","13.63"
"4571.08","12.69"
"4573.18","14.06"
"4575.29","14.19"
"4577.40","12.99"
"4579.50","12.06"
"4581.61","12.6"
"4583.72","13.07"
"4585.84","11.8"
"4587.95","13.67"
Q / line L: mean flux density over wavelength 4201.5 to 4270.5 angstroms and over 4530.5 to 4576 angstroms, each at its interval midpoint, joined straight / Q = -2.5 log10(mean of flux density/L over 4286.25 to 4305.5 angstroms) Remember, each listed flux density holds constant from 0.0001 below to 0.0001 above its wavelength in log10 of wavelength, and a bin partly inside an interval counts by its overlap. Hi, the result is 0.293 mag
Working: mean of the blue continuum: 8.09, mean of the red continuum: 12.8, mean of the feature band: 6.84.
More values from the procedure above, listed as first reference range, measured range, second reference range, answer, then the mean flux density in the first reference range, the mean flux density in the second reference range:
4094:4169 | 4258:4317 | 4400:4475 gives 0.278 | 8.48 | 10.6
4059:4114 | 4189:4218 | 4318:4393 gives 0.045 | 8.04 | 9.88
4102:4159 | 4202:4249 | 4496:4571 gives 0.145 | 8.42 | 12.6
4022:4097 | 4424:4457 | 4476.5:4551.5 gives 0.084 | 7.65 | 12.4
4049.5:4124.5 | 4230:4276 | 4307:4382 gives 0.175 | 8.16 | 9.82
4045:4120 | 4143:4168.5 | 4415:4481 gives 0.015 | 7.92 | 11.1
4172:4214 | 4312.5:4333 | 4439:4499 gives 0.024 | 8.33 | 11.5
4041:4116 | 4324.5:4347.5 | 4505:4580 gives 0.080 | 7.86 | 12.7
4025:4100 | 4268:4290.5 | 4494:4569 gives 0.298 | 7.65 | 12.6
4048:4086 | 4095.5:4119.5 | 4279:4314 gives -0.152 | 7.38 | 6.98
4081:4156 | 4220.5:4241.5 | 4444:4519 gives 0.331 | 8.59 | 12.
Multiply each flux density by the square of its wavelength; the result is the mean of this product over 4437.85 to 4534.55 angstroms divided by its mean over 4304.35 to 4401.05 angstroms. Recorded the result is 1.3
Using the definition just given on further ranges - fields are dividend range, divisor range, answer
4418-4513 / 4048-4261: 1.65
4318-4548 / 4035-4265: 1.54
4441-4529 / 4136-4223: 1.62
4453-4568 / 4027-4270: 1.78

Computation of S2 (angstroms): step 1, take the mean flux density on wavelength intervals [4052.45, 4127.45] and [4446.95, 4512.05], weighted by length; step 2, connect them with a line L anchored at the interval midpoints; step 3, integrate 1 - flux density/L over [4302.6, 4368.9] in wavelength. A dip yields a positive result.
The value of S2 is 6.00 angstroms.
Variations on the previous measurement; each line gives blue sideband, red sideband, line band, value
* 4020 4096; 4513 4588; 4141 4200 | 3.57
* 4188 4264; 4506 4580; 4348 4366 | -1.78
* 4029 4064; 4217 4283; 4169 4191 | -2.44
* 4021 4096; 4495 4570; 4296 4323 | 7.12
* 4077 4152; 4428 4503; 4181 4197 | 1.35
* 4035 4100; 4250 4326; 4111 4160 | -4.43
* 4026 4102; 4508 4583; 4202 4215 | 0.10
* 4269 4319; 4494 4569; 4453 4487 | -0.15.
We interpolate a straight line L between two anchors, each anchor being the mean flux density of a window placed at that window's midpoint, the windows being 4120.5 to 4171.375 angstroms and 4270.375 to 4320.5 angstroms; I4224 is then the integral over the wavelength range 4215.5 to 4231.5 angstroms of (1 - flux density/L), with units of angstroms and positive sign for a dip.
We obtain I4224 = 1.56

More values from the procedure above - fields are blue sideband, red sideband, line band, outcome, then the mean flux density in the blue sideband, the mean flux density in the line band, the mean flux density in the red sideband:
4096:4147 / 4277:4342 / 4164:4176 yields 0.2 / 8.36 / 8.2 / 8.24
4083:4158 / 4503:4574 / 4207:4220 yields 0.2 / 8.56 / 9.34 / 12.7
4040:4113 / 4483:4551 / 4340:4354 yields 0.5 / 7.82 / 10.3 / 12.4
